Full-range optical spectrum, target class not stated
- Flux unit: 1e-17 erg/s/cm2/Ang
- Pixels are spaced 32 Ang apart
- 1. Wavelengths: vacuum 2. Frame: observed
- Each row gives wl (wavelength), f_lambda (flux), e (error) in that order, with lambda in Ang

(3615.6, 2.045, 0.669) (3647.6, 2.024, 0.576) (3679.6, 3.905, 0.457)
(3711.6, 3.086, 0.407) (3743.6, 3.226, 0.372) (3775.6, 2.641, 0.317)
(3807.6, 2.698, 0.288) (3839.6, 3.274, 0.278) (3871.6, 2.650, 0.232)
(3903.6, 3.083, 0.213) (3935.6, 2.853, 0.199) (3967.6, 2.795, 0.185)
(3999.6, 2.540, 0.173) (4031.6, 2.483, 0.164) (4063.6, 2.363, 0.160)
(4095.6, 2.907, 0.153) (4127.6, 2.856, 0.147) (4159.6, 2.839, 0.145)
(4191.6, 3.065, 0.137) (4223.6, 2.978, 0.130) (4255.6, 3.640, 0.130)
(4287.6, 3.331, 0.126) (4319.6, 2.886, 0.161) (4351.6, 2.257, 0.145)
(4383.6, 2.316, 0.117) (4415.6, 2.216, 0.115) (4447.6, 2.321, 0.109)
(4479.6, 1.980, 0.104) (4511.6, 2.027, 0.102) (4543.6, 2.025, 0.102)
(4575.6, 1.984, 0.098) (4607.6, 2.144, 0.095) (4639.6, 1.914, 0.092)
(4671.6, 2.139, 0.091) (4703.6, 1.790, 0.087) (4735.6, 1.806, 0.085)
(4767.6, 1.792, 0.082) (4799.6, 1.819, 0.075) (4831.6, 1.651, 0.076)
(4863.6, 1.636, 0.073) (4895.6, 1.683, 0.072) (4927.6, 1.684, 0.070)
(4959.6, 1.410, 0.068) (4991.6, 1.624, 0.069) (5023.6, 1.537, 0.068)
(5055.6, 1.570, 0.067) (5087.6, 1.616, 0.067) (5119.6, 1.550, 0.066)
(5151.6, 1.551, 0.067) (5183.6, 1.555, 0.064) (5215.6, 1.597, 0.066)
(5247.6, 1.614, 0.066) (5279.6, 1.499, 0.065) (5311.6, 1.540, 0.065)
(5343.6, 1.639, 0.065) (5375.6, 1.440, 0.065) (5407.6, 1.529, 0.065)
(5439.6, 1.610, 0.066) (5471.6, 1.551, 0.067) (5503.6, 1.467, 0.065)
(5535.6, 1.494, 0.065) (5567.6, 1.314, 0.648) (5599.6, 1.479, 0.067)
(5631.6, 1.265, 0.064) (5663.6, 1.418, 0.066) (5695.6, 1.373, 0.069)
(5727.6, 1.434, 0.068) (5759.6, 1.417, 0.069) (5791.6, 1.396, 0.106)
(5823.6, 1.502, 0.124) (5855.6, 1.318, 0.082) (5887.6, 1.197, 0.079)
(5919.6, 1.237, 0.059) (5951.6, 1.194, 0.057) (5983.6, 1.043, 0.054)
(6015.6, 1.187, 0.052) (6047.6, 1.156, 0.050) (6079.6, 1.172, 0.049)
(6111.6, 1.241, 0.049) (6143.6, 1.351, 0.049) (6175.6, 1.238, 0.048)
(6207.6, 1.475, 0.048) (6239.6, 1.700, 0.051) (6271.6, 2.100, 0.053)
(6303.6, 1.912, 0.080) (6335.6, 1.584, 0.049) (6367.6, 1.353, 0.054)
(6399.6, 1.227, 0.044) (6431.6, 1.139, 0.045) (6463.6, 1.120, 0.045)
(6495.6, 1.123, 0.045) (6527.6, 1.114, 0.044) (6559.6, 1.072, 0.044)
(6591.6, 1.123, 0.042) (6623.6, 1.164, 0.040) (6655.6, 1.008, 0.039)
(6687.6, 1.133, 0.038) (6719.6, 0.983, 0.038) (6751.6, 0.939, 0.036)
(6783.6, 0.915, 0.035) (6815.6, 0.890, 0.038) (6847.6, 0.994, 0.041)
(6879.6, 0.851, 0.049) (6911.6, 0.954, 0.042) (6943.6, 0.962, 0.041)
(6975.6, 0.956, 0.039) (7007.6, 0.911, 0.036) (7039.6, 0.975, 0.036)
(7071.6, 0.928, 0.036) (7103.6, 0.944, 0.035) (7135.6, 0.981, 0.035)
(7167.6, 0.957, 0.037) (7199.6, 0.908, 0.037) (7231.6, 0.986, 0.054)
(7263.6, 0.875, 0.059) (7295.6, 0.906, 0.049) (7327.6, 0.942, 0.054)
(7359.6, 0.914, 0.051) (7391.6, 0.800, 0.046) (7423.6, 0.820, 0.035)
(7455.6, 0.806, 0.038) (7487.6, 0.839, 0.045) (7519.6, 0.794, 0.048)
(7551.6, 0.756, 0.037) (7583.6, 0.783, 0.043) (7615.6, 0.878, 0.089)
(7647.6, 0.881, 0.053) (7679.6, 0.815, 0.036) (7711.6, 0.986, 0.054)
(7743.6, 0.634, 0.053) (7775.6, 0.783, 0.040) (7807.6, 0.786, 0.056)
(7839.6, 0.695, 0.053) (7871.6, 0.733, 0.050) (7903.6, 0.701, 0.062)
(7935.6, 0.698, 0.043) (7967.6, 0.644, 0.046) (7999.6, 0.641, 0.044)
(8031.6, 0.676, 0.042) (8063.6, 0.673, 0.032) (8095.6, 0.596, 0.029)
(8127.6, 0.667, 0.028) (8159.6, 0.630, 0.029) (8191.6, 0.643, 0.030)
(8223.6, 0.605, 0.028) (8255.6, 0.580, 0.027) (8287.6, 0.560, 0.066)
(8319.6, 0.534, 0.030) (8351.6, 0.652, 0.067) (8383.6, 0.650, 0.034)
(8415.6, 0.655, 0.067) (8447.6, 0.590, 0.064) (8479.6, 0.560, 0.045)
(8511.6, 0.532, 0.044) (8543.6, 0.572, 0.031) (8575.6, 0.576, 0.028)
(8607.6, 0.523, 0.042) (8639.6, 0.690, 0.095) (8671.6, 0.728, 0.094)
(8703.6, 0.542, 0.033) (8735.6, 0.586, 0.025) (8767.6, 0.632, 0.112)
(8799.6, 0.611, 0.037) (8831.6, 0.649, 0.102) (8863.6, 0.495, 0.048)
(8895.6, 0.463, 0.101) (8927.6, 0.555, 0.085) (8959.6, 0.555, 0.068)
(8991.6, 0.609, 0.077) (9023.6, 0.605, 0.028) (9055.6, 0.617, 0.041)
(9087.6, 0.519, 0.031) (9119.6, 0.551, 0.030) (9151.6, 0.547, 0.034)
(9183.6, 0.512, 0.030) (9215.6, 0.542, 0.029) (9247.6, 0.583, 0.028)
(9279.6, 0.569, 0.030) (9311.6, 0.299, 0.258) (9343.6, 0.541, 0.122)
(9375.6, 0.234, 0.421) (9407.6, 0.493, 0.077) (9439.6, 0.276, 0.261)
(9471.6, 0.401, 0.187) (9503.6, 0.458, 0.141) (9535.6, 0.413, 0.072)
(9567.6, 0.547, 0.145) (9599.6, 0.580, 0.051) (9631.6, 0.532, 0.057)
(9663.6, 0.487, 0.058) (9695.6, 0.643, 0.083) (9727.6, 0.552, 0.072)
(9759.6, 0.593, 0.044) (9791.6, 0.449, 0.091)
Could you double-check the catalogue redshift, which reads 1.243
